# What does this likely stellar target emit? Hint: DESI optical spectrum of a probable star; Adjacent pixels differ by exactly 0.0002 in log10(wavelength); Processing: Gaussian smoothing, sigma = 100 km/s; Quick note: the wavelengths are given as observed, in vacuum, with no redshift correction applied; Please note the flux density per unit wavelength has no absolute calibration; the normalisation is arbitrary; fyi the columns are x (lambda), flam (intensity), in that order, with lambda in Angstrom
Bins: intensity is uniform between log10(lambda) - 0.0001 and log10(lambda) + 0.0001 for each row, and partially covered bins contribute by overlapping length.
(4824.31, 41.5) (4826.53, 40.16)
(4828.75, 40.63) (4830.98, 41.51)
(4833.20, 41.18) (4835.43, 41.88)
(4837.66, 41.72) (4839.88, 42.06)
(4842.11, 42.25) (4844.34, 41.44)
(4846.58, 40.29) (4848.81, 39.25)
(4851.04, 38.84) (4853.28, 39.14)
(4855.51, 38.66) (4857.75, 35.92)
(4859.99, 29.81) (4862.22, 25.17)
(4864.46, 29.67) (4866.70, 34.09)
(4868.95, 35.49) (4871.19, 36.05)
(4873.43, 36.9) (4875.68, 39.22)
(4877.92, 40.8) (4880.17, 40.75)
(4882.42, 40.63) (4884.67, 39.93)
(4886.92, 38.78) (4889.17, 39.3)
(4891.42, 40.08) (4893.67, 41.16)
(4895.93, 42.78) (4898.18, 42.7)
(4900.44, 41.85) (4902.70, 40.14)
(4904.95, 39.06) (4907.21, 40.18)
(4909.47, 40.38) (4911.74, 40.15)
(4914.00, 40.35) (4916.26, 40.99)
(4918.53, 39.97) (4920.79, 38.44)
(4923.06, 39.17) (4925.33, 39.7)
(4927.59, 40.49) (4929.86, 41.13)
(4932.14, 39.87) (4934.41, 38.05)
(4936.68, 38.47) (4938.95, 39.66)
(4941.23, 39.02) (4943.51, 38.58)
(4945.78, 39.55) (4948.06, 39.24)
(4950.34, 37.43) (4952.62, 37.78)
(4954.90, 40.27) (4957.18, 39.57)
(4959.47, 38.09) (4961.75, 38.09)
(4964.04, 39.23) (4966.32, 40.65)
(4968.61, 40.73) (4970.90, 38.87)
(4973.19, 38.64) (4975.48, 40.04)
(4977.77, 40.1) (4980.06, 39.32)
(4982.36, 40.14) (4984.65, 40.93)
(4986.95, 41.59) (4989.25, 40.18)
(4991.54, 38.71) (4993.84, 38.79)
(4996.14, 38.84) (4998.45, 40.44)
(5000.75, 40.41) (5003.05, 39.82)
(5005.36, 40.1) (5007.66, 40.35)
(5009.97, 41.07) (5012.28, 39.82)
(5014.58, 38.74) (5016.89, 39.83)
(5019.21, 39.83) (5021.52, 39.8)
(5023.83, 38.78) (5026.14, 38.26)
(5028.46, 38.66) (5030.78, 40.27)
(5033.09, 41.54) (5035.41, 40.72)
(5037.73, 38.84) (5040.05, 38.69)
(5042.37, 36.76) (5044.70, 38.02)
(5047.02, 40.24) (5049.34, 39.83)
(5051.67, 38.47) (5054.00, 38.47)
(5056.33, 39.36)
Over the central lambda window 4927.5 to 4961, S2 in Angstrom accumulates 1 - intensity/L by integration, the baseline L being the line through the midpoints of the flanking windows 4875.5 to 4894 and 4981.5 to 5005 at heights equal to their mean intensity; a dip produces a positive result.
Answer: 0.8 Angstrom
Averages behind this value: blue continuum 40.1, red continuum 40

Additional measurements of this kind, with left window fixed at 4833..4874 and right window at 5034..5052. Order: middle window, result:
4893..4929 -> -2.5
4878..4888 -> -0.7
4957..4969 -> -0.3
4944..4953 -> -0.1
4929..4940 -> -0.4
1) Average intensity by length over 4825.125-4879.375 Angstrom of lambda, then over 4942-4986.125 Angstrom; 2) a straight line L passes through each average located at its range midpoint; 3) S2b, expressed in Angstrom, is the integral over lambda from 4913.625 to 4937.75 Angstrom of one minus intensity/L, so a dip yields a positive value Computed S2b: -0.5 Angstrom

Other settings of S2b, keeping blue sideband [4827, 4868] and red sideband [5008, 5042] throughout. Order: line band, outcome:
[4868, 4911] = -1.63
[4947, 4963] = 0.13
